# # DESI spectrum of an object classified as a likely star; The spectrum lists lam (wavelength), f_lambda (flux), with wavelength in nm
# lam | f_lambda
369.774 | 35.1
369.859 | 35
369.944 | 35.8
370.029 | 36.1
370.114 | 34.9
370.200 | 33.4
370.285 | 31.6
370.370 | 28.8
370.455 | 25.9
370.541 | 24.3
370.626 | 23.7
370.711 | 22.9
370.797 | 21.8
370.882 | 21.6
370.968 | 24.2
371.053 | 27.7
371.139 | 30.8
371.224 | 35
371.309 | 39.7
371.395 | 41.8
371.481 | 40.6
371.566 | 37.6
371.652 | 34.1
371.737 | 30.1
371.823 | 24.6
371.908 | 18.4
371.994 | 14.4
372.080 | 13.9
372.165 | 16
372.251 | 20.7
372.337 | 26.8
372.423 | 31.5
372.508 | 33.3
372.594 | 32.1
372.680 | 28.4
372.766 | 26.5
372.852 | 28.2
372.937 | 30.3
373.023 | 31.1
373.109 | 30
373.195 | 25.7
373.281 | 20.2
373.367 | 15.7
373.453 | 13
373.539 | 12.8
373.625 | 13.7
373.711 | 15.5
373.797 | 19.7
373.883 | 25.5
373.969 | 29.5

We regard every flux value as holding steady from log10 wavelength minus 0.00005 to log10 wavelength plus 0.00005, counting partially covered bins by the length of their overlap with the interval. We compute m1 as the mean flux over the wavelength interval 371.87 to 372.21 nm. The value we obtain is 15.6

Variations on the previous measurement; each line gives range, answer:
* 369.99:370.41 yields 33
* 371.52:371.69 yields 36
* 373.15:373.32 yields 23.1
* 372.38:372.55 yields 32.5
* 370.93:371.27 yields 29.7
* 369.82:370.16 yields 35.4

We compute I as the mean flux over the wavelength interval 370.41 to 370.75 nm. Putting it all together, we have 24.3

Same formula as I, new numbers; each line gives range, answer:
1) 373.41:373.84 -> 14.9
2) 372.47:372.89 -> 29.6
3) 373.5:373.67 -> 13.3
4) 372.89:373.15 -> 30.5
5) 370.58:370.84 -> 22.9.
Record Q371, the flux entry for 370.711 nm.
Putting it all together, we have 22.9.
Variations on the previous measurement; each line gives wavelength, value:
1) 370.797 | 21.8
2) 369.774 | 35.1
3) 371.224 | 35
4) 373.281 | 20.2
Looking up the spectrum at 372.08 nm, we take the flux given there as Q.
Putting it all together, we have 13.9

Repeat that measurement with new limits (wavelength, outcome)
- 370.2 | 33.4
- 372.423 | 31.5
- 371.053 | 27.7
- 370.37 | 28.8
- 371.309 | 39.7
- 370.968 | 24.2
